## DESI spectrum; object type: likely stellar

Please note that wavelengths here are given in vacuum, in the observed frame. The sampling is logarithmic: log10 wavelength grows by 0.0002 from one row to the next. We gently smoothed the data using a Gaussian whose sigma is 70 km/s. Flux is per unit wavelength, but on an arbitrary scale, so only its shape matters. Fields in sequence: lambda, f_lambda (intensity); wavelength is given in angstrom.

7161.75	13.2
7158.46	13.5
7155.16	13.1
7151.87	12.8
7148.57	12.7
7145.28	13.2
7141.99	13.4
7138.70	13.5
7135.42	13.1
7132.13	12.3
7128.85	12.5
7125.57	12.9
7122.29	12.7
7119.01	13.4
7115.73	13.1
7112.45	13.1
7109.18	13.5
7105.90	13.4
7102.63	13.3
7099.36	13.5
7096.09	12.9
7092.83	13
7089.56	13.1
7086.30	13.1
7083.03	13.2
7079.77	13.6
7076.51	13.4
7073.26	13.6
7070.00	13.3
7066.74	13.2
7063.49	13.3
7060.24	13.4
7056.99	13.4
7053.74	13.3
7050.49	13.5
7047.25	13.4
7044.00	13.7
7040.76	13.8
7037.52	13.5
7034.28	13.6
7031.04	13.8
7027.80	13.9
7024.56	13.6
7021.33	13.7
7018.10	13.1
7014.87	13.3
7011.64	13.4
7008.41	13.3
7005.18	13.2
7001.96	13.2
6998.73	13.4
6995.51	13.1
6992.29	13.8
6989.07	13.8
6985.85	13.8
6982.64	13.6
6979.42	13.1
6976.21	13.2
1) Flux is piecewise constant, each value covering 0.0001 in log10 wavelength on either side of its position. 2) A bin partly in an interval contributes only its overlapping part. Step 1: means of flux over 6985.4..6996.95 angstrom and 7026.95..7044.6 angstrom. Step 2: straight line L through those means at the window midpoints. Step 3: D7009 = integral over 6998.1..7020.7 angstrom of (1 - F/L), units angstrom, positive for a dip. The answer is 0.6 angstrom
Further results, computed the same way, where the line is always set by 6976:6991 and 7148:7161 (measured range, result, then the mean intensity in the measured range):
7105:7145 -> 0.2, 13.1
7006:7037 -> -0.2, 13.5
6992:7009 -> 0.2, 13.3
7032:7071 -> -0.3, 13.5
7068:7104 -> 0.0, 13.3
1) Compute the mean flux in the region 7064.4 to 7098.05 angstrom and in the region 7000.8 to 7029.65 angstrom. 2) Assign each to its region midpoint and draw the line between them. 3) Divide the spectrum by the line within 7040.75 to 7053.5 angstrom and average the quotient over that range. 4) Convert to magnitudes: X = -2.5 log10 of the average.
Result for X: -0.02 mag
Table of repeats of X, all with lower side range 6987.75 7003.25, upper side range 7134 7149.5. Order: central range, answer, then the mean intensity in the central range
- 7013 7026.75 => 0.00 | 13.4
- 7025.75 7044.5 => -0.03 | 13.7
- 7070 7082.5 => -0.01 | 13.5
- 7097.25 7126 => 0.00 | 13.2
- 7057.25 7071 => 0.00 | 13.3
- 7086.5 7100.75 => 0.01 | 13.1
